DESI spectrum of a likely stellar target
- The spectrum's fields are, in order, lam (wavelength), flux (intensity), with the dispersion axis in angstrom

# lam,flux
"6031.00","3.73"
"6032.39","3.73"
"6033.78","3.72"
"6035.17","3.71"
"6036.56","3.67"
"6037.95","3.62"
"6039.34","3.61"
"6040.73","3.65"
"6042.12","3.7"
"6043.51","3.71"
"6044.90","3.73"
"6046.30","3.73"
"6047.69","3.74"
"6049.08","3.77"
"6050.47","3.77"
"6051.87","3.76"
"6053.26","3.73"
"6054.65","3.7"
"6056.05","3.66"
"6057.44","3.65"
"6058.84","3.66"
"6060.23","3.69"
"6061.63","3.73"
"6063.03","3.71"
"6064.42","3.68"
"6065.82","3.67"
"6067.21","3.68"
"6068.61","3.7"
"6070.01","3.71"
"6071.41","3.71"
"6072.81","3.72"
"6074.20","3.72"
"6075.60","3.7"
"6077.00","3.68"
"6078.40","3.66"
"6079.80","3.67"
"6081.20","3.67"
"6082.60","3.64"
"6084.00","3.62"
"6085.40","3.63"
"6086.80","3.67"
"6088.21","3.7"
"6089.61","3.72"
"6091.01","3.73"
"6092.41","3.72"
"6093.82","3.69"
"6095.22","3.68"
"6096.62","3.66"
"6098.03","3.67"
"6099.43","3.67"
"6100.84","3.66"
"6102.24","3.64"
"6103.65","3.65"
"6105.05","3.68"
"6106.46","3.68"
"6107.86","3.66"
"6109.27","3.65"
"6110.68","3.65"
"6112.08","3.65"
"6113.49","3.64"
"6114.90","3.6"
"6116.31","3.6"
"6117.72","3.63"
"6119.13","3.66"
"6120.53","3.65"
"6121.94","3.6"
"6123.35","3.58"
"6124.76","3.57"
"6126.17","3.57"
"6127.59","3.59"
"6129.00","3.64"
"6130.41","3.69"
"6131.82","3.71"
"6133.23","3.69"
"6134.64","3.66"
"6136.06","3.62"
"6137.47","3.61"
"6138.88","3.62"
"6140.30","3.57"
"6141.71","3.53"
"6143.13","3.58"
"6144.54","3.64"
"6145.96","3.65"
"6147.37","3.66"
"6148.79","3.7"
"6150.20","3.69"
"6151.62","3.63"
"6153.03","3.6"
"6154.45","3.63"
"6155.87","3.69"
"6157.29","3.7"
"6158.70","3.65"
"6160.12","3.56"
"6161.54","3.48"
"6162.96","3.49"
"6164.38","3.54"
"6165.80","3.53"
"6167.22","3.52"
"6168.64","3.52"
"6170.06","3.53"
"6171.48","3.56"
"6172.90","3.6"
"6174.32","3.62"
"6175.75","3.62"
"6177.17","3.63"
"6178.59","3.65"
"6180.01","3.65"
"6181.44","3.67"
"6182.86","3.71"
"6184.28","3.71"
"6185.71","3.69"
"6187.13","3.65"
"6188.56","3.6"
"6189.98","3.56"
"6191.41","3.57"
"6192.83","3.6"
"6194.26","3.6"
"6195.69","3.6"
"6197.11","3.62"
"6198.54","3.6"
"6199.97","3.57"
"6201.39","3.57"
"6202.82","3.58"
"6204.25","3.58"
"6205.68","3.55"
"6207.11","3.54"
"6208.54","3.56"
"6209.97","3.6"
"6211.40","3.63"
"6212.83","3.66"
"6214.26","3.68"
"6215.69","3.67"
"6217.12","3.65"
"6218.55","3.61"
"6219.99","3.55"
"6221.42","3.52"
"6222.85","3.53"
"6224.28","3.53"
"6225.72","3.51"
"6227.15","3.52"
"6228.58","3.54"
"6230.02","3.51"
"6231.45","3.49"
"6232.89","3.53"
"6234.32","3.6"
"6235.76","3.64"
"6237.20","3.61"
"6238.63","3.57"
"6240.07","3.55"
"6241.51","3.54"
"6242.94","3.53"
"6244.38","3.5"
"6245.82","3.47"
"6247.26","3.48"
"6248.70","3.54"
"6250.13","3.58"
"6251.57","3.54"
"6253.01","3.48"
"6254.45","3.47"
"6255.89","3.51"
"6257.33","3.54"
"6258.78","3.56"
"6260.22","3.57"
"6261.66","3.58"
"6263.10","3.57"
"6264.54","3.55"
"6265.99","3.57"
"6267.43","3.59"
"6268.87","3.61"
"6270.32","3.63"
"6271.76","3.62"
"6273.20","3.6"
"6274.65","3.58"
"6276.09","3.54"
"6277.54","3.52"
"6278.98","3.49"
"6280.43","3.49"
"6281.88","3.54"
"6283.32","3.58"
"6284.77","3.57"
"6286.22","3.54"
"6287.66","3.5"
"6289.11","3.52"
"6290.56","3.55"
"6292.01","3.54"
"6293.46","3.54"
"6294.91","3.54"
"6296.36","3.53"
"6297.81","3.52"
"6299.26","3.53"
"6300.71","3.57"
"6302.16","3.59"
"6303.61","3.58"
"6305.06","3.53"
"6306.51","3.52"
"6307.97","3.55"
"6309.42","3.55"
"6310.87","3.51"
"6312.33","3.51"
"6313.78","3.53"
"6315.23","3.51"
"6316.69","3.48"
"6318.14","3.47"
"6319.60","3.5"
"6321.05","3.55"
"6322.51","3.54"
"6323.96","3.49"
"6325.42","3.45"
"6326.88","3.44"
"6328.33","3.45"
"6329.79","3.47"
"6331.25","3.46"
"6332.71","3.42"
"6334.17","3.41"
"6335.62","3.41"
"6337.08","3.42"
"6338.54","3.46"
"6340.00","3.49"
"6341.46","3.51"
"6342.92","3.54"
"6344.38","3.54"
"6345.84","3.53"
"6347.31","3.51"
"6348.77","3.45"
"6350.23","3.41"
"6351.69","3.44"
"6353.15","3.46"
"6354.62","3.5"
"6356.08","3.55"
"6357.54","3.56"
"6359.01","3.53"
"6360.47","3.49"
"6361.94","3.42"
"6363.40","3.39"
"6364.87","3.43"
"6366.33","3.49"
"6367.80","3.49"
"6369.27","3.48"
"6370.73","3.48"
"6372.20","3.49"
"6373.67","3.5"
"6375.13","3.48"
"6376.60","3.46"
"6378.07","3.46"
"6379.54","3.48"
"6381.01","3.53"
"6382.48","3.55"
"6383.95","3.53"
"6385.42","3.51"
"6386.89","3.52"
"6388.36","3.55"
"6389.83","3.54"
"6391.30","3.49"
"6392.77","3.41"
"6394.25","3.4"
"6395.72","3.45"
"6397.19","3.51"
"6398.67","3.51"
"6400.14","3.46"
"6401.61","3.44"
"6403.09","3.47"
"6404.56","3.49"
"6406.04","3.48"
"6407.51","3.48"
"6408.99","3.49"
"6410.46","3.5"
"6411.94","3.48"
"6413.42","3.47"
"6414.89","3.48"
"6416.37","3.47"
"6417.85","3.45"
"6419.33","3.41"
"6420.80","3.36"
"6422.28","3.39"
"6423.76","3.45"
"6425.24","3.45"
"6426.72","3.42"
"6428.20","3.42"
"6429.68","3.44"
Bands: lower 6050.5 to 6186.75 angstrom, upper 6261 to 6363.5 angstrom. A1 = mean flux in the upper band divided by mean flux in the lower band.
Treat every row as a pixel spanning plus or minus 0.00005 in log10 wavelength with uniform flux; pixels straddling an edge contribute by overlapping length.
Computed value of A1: 0.96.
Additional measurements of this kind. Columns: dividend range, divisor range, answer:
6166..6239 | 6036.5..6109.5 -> 0.97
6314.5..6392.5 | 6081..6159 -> 0.96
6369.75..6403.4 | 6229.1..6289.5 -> 0.98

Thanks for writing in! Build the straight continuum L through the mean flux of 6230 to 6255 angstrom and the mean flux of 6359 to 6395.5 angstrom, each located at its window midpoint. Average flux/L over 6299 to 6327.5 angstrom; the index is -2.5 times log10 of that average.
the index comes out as 0.00 mag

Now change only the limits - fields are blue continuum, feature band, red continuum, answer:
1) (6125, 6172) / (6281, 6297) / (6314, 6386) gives -0.01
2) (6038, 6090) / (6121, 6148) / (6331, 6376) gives 0.01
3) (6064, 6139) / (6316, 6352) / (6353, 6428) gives 0.01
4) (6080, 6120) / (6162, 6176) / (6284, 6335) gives 0.02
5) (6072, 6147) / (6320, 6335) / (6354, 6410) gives 0.02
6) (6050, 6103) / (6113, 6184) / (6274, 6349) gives 0.01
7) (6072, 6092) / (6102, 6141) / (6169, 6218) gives 0.01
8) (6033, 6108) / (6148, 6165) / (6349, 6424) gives 0.01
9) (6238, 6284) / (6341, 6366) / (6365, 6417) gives 0.01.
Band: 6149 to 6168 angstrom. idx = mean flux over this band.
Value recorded 3.6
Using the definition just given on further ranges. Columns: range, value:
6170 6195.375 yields 3.62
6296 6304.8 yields 3.55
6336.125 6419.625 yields 3.48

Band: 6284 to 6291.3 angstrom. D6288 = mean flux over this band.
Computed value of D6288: 3.53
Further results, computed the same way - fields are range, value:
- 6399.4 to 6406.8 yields 3.47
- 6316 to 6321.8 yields 3.5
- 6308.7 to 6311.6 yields 3.53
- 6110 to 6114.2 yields 3.65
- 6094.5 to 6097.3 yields 3.68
